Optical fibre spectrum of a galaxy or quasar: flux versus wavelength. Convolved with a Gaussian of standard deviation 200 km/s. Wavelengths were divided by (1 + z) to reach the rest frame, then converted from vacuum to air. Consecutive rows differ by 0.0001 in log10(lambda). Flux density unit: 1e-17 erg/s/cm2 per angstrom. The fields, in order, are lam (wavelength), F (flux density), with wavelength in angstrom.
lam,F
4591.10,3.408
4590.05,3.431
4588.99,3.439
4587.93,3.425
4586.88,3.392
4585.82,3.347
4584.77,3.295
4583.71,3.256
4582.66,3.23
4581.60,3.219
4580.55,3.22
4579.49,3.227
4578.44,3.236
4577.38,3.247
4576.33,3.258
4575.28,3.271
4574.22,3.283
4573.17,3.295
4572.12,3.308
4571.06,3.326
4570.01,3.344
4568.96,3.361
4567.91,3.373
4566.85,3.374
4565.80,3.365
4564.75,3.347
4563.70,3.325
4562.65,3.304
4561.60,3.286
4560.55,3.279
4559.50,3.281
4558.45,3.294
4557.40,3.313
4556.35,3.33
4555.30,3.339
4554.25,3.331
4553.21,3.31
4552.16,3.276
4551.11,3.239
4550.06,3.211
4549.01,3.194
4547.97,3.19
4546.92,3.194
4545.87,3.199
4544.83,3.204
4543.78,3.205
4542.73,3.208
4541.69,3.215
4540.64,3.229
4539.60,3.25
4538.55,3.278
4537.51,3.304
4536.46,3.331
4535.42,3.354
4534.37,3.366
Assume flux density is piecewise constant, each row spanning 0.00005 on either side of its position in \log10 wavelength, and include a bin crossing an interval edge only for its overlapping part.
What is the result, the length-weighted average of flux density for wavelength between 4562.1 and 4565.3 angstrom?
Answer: 3.33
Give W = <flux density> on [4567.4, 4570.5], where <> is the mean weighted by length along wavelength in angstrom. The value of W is 3.36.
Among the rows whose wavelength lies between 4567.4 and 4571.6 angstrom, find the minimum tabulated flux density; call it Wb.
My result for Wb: 3.326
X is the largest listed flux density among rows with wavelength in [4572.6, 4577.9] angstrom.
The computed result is 3.295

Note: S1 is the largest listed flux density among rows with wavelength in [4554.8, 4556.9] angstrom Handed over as 3.339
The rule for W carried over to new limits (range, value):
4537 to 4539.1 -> 3.29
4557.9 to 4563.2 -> 3.29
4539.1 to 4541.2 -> 3.24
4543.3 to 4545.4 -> 3.21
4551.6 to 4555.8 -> 3.32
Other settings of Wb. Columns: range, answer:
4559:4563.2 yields 3.279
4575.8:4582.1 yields 3.219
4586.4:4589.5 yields 3.392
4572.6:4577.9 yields 3.247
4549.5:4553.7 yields 3.211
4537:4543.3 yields 3.208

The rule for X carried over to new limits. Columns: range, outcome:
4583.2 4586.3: 3.347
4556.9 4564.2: 3.325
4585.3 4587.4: 3.392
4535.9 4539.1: 3.331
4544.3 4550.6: 3.211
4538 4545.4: 3.278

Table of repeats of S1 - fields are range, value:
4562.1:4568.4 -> 3.374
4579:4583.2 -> 3.23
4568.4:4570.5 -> 3.361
